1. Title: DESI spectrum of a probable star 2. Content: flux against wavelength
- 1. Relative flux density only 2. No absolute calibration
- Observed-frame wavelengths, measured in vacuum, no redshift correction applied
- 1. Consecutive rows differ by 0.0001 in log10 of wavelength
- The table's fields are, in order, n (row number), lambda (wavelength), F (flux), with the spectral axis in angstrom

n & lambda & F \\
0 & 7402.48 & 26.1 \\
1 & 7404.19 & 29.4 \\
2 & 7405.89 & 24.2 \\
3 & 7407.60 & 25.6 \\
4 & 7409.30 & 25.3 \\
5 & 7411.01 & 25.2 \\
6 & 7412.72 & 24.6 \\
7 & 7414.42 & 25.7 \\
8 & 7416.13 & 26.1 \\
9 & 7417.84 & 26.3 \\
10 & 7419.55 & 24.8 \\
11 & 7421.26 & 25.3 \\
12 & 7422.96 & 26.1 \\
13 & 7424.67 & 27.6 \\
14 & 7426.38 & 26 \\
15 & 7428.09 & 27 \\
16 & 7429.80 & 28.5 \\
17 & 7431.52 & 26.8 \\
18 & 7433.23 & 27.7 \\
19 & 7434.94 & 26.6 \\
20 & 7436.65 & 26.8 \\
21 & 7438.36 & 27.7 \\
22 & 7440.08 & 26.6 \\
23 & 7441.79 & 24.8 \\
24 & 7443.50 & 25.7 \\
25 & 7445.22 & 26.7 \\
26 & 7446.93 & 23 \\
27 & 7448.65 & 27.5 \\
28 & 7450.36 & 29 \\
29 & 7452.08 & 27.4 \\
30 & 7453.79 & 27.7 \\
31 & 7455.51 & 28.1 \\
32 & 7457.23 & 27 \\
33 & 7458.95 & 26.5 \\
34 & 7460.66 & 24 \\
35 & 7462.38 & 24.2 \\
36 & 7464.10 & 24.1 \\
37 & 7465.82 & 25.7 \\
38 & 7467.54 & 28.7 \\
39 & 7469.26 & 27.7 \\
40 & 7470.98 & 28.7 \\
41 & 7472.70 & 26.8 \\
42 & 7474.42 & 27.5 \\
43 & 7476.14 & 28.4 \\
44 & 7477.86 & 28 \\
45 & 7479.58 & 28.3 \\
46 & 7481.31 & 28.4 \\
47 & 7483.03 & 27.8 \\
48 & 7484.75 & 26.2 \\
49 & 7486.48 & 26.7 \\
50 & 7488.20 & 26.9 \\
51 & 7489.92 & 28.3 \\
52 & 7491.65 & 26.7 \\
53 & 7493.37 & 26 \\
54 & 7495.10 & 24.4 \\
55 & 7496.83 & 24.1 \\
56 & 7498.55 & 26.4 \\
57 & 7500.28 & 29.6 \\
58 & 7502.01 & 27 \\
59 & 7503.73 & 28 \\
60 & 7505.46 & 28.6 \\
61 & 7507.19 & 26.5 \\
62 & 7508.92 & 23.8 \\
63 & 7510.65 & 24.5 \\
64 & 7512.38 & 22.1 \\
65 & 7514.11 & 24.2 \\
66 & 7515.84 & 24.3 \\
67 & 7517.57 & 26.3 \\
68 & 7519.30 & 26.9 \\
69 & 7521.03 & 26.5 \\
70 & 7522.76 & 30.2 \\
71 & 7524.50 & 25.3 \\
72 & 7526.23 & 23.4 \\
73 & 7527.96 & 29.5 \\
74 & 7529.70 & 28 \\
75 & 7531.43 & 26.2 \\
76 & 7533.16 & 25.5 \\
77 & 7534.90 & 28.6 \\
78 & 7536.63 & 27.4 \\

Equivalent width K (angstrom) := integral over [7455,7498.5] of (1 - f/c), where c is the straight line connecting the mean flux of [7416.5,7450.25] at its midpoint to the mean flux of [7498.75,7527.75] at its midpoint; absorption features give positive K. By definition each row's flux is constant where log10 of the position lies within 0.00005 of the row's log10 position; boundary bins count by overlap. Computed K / -0.8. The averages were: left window 26.4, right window 26.2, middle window 26.8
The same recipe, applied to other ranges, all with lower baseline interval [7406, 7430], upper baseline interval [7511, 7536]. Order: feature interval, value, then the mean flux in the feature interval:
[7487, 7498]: 0.0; 26.1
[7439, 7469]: -0.4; 26.3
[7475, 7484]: -0.7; 28.1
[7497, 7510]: -0.4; 26.9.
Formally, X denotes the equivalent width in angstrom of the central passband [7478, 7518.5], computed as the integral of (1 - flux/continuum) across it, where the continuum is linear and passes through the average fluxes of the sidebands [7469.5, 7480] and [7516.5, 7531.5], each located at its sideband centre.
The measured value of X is 1.7 angstrom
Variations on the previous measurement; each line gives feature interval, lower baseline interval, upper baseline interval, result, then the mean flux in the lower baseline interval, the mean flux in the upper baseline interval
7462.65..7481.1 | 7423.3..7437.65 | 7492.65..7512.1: -0.55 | 27.1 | 26.1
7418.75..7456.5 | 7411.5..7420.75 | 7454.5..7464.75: -1.65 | 25.5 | 25.7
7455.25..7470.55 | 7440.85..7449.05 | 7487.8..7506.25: -0.16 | 25.4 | 26.9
